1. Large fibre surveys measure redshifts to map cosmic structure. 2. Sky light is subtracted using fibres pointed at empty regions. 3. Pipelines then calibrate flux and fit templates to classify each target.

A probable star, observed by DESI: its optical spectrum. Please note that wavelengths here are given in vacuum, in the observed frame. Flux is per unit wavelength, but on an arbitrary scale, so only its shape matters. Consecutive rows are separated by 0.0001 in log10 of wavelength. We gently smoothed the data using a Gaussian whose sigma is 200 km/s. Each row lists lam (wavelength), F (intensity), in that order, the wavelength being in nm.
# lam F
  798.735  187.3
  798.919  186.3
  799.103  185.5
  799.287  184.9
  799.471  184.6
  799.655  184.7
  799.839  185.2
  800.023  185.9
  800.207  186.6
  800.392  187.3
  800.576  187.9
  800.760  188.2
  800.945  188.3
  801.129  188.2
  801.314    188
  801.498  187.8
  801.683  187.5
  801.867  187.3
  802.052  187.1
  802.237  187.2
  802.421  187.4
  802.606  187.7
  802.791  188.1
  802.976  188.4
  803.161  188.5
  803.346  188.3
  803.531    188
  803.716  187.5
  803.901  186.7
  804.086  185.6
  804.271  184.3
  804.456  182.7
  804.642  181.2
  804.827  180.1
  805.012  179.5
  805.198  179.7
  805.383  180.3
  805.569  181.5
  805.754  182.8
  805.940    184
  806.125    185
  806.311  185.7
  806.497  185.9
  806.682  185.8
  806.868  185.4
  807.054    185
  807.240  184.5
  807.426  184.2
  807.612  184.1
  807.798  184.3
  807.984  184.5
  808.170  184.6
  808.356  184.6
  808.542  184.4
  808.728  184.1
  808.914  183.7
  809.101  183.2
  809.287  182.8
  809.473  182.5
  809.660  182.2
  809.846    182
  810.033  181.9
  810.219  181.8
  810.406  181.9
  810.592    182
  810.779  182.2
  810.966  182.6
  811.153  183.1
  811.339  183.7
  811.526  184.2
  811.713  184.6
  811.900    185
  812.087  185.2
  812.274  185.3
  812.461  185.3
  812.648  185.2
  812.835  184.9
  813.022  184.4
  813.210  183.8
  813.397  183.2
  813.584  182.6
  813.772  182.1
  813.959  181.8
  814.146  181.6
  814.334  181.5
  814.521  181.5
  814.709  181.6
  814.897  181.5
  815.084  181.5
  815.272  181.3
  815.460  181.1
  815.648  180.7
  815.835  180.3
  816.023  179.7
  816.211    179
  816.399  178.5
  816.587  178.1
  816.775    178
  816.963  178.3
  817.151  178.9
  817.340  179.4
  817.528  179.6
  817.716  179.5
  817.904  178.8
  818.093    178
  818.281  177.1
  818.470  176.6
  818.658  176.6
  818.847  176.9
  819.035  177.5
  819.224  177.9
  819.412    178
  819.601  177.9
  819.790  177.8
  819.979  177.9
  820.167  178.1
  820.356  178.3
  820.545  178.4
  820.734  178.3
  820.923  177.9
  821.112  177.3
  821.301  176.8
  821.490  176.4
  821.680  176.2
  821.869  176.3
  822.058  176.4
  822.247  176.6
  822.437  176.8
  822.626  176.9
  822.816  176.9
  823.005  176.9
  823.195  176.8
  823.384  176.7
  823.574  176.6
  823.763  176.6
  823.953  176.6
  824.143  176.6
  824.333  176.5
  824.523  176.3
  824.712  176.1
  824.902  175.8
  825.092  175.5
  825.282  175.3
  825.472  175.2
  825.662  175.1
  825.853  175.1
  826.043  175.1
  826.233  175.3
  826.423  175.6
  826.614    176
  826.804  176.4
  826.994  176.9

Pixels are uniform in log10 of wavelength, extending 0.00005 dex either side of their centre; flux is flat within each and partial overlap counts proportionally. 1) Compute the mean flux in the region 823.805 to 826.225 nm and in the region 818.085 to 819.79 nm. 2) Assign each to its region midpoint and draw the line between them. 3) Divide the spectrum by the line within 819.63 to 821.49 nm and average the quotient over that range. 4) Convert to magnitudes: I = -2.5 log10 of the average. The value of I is -0.01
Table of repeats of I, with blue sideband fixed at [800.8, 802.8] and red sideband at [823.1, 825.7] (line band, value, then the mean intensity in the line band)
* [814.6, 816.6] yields 0.002 mag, 180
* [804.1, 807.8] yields 0.013 mag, 183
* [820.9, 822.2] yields 0.006 mag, 177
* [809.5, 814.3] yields -0.004 mag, 183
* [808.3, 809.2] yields 0.001 mag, 184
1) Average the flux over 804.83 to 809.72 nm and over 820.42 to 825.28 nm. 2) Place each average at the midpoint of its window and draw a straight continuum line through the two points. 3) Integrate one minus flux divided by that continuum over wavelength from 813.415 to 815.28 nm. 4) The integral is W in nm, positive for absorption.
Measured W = -0.014 nm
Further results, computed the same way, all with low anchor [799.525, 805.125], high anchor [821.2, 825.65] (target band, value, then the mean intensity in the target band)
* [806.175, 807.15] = -0.007 nm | 185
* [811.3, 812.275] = -0.015 nm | 185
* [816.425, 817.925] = 0.004 nm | 179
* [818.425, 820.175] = 0.008 nm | 178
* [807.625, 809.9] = -0.004 nm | 184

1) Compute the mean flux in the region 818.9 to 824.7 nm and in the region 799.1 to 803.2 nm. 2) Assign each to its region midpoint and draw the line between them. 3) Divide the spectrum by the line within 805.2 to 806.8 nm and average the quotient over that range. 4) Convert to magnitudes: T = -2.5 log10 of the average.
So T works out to 0.01 mag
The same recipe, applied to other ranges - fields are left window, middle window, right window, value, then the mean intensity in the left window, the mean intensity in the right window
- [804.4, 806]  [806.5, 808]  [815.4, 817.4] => -0.024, 181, 179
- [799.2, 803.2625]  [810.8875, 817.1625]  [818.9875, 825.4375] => -0.007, 187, 177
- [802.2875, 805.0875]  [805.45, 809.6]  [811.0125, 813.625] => 0.006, 186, 184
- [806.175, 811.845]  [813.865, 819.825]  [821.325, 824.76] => 0.003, 184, 177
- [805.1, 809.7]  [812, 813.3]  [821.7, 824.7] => -0.020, 184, 177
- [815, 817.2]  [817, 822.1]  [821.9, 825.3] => 0.003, 180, 176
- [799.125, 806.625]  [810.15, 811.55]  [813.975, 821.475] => -0.003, 186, 179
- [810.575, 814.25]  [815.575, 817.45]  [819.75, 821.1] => 0.010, 184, 178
